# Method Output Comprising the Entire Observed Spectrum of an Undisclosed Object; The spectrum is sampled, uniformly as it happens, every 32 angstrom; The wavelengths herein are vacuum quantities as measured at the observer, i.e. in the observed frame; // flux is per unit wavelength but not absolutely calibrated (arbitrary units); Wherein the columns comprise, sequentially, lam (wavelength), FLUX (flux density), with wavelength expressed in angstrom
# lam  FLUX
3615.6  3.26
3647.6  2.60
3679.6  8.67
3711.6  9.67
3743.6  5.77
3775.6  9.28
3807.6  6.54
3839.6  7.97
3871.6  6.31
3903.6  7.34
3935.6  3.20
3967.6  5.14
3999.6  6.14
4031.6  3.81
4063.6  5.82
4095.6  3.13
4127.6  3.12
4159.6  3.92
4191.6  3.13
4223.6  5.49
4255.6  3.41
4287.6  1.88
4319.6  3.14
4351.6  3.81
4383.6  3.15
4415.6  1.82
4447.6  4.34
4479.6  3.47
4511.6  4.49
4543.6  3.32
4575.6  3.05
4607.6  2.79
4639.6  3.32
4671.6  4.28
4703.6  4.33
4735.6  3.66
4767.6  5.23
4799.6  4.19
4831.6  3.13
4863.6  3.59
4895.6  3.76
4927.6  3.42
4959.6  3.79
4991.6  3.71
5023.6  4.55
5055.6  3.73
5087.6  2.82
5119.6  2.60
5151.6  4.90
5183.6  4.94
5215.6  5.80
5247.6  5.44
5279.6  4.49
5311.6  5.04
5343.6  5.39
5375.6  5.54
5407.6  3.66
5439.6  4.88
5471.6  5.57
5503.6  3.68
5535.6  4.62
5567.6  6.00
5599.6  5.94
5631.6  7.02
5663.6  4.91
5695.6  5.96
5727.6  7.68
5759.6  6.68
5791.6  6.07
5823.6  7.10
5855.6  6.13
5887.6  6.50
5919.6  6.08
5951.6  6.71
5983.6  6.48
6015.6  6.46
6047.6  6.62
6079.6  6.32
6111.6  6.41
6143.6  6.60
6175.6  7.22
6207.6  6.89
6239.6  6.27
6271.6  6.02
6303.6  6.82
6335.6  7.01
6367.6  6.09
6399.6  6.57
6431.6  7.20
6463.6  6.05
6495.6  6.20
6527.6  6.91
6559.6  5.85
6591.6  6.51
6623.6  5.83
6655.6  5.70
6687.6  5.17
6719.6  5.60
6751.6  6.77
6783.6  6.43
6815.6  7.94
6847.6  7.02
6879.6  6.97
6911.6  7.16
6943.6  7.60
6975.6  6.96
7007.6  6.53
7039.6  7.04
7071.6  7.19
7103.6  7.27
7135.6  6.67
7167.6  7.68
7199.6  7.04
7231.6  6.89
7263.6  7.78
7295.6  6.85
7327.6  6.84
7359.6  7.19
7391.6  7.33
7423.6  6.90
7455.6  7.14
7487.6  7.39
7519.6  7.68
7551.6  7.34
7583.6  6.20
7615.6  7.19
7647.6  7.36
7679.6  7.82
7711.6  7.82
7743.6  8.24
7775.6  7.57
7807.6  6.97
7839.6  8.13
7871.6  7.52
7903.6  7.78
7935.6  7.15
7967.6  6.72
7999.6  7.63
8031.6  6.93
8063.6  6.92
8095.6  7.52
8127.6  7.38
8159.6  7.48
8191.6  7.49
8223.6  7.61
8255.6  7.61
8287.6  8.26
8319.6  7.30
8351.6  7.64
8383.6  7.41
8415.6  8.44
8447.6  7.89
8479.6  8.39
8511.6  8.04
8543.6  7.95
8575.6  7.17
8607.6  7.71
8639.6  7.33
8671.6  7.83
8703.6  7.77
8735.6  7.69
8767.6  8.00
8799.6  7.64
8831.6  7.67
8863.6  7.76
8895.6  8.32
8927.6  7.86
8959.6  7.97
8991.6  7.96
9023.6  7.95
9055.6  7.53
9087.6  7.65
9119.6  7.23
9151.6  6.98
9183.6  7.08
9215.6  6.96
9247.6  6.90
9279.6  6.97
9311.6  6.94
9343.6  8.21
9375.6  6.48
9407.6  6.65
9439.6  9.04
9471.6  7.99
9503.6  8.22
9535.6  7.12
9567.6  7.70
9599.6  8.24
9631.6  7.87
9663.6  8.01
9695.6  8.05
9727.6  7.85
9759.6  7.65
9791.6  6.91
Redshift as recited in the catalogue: 0.290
